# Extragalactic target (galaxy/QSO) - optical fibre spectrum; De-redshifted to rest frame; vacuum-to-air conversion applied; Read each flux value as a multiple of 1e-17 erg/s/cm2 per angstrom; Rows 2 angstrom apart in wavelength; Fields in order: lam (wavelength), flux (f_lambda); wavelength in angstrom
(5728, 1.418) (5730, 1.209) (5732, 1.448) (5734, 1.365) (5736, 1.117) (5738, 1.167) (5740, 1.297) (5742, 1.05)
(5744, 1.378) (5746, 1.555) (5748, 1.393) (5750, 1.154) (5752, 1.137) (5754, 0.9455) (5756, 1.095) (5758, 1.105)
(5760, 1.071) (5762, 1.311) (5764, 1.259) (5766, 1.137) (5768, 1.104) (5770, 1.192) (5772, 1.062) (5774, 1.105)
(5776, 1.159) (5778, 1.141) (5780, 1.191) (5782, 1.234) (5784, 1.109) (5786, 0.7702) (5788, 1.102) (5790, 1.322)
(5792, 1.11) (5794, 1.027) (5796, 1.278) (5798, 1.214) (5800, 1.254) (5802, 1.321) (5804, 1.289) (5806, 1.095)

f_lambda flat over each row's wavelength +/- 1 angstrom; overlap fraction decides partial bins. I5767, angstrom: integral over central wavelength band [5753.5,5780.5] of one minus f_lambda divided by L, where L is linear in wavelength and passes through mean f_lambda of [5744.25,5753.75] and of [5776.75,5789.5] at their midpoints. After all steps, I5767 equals 1.14 angstrom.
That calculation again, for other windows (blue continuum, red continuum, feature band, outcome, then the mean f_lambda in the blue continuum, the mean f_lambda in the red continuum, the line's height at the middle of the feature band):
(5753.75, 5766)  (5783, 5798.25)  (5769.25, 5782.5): -0.29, 1.14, 1.11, 1.13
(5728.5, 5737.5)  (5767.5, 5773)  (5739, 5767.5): -0.19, 1.29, 1.12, 1.2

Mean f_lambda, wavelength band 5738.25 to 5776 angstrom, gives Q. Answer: 1.19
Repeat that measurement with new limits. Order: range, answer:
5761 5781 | 1.17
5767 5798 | 1.13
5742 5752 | 1.31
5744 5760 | 1.2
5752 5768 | 1.13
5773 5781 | 1.15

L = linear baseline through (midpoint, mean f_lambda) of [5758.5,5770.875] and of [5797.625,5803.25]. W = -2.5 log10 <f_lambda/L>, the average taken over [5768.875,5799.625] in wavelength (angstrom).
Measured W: 0.083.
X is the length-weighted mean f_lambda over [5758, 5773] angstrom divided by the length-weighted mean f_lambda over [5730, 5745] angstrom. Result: 0.9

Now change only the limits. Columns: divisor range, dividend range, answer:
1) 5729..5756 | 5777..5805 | 0.94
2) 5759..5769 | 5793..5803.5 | 1.04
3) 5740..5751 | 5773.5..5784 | 0.89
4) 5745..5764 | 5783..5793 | 0.90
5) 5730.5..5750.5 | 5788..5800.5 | 0.92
